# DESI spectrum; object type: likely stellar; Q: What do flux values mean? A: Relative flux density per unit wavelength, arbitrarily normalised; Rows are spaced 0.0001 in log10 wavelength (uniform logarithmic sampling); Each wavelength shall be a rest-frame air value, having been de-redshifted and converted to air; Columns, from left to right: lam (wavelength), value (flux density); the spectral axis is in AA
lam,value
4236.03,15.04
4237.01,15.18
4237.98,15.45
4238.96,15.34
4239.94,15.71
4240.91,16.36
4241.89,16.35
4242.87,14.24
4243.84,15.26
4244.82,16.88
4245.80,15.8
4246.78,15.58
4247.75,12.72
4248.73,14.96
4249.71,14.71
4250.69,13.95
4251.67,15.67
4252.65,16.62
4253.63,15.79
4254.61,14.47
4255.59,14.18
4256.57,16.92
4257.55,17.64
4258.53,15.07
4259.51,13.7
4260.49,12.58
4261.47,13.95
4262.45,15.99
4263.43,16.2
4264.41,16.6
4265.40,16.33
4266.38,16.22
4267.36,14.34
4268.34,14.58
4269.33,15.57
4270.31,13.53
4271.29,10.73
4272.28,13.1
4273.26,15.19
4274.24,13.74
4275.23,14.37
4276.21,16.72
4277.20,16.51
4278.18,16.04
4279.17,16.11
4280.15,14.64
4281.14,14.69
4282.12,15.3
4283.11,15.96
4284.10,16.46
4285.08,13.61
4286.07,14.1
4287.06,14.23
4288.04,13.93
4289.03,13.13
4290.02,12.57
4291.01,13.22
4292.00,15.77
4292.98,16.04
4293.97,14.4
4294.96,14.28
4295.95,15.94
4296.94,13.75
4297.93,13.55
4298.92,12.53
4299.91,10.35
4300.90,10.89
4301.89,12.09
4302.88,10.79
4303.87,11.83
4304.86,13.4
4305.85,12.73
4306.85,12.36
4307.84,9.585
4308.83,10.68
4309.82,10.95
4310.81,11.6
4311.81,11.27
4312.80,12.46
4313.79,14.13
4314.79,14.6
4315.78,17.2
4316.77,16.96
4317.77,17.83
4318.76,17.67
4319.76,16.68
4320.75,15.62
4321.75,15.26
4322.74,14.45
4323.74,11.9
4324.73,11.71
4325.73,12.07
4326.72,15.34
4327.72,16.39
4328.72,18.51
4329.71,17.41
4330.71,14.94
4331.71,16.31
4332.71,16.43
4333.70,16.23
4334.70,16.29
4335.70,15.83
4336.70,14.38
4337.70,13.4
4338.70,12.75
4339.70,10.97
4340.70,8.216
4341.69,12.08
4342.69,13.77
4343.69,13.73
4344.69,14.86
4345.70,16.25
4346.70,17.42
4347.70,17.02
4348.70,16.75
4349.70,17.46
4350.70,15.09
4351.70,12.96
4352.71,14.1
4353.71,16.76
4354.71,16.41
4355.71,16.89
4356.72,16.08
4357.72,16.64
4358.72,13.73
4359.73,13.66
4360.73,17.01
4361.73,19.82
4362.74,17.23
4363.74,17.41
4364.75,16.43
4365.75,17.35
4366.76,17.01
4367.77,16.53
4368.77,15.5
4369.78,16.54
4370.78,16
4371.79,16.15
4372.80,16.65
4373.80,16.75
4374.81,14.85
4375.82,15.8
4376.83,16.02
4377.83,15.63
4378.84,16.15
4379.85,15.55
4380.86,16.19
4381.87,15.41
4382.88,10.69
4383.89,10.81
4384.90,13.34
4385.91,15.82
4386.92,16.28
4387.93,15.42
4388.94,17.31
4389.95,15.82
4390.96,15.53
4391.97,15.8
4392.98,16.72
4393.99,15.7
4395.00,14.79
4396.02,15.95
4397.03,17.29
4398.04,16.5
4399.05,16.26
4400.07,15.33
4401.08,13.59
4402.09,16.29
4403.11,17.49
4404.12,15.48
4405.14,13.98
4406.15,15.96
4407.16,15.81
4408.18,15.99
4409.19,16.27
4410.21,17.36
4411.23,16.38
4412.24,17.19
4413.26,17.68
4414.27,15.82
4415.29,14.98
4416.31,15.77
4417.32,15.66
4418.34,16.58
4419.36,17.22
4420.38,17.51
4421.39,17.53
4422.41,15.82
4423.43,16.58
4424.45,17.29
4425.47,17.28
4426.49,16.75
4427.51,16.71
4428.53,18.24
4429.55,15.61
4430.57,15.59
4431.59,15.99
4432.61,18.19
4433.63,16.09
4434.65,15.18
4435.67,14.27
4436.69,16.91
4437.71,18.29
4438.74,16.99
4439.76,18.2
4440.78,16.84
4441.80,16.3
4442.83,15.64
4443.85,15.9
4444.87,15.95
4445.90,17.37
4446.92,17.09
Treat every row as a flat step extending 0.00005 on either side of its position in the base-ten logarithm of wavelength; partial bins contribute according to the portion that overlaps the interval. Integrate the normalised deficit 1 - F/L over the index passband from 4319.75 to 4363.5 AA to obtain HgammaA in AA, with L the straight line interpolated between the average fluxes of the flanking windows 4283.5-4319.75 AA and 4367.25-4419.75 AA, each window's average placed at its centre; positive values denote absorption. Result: -1.85 AA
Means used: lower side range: 13.6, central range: 15.2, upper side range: 15.8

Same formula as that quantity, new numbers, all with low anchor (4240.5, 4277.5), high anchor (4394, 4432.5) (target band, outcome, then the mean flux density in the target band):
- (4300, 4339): 3.7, 14.1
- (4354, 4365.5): -0.5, 16.5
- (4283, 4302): 1.9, 13.8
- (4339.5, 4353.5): 1.2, 14.5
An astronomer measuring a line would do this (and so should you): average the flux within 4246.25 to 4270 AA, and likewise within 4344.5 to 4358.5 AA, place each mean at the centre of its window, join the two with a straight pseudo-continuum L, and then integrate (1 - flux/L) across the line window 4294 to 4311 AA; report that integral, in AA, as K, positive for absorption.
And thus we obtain 3.6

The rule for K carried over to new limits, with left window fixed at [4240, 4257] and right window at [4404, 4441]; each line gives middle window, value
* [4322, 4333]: 0.58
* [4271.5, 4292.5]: 1.17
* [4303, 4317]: 2.70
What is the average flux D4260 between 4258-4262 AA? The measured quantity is 13.9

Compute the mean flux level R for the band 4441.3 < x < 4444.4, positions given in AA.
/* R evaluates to 15.9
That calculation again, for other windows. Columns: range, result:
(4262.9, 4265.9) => 16.4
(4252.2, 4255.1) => 15.6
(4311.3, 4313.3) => 11.9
